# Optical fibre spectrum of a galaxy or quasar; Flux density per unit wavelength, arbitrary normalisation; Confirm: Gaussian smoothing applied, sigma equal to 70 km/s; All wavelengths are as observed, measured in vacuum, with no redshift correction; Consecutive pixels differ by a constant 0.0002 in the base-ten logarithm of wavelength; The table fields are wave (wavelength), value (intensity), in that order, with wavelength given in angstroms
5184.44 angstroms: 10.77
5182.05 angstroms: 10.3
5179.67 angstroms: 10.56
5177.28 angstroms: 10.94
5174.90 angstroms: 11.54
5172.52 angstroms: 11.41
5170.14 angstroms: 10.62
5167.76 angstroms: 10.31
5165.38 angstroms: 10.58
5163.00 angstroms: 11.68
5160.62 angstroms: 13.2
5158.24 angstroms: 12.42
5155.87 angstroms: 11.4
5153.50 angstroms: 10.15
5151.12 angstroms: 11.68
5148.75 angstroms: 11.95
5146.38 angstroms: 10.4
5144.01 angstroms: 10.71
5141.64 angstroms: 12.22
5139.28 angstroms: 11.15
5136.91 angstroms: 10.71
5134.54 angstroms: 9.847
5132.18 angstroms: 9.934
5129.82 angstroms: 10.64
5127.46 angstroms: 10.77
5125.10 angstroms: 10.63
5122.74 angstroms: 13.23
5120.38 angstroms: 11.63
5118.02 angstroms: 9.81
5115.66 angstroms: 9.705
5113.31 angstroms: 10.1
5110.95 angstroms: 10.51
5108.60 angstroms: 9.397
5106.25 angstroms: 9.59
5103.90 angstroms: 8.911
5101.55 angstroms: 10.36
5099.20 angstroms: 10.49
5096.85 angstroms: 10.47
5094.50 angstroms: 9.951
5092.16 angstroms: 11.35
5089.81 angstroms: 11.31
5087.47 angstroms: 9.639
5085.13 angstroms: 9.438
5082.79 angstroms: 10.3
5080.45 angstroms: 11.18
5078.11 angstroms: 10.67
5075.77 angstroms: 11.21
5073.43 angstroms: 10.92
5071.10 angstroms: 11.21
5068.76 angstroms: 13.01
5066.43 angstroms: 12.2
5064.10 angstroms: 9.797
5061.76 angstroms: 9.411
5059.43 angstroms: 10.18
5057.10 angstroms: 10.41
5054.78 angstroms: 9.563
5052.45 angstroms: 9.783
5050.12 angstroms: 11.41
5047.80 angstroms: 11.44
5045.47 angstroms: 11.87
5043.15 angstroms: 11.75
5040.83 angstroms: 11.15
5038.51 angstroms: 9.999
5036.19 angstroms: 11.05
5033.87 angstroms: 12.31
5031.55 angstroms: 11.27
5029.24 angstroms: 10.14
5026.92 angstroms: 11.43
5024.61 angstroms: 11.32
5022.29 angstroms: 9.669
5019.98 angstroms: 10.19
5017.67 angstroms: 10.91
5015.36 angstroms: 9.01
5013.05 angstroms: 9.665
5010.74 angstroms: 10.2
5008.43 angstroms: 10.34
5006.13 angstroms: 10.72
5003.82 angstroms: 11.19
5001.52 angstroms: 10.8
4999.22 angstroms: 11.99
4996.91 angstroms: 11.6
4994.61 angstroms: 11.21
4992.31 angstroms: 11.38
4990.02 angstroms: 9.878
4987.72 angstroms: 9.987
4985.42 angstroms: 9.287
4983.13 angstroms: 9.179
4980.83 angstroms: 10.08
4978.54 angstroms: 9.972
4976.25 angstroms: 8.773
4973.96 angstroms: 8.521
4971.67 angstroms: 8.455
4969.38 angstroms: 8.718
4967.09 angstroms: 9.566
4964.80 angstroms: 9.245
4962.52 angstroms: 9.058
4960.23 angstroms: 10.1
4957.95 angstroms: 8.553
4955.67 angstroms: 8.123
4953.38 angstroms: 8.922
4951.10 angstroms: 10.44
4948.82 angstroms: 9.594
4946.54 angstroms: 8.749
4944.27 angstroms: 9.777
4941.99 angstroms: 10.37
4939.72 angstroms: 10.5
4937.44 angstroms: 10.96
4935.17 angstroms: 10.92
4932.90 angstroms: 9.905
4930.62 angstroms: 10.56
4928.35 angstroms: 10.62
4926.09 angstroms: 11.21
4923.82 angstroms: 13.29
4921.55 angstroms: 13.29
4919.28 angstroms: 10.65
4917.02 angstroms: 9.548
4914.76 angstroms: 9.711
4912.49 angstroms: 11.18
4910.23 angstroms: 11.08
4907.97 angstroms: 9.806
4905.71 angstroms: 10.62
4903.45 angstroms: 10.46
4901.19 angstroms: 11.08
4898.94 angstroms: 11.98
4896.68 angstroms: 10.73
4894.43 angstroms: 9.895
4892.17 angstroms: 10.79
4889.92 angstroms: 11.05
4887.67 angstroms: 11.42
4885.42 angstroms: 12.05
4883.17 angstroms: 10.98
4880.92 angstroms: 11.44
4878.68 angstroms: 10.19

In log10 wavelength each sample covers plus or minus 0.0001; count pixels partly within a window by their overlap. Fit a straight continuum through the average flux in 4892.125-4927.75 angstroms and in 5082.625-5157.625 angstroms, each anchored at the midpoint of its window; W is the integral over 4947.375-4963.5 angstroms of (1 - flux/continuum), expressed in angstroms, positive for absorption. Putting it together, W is 2.4 angstroms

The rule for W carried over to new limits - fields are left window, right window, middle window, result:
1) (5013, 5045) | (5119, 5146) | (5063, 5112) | 1.5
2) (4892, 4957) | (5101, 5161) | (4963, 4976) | 2.0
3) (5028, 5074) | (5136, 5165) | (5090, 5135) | 3.4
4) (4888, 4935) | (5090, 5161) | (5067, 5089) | -0.2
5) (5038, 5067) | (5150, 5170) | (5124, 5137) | 0.9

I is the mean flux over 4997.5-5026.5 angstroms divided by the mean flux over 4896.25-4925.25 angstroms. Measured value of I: 0.95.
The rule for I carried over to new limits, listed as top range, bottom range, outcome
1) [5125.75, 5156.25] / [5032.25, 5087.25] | 1.00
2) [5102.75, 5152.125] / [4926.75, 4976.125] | 1.11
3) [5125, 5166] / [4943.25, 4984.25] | 1.21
